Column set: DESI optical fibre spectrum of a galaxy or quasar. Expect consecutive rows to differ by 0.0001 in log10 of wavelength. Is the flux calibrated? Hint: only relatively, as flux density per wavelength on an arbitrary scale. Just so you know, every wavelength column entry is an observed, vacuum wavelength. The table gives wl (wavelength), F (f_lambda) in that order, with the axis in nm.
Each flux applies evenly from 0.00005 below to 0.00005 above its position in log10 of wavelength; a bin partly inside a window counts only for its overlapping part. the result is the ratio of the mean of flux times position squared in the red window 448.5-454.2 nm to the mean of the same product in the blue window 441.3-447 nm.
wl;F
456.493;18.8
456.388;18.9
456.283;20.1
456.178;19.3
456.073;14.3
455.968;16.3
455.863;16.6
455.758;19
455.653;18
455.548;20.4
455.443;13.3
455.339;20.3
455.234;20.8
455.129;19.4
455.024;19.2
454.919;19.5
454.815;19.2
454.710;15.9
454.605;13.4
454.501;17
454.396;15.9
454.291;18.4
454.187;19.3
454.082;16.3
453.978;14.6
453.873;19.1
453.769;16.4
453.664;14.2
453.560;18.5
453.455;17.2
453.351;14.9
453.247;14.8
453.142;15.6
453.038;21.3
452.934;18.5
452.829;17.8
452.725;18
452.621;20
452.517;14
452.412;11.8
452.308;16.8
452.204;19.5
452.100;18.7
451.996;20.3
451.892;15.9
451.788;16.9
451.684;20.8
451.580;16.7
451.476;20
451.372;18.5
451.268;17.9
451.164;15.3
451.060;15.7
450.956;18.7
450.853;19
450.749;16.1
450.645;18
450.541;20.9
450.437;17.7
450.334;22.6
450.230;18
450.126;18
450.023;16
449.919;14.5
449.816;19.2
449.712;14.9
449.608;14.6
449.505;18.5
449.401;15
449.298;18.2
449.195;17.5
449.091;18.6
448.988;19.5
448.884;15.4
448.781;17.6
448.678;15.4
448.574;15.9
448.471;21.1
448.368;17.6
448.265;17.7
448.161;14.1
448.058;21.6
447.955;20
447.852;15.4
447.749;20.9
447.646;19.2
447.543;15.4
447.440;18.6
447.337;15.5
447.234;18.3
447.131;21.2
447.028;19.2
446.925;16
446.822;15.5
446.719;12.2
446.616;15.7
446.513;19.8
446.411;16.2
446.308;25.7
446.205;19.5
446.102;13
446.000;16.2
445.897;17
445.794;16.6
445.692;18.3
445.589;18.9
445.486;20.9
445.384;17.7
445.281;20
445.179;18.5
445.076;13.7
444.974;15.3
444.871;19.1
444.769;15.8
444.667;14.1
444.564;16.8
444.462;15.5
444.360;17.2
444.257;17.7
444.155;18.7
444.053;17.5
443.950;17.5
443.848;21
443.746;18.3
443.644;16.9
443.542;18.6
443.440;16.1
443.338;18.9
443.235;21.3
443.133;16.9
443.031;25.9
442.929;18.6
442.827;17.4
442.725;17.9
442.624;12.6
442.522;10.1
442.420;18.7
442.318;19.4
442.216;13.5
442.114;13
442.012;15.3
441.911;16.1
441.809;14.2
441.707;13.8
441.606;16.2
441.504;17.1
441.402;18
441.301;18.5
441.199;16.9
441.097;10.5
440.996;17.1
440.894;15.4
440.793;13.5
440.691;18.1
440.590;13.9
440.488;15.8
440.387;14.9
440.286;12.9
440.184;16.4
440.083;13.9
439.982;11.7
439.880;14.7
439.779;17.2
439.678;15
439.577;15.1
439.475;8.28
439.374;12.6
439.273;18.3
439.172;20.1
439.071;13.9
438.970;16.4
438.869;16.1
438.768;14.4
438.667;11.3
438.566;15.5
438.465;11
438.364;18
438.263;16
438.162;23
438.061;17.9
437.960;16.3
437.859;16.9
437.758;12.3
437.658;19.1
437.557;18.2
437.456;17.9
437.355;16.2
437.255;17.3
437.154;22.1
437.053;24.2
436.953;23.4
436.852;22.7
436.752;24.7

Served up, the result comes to 1.0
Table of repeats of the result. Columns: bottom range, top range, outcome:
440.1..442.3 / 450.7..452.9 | 1.20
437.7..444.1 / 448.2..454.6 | 1.13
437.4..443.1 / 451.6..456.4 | 1.18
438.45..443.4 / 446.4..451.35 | 1.16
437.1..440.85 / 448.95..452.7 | 1.18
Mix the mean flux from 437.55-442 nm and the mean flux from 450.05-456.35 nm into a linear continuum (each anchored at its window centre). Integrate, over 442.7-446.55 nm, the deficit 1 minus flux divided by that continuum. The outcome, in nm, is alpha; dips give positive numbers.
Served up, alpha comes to -0.41 nm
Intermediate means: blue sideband 15.5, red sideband 17.7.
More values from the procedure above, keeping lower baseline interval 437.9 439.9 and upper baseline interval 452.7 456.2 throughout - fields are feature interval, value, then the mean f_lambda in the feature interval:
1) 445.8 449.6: -0.22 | 17.6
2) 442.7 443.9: -0.22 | 19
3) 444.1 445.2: -0.02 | 16.5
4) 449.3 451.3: -0.06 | 17.4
